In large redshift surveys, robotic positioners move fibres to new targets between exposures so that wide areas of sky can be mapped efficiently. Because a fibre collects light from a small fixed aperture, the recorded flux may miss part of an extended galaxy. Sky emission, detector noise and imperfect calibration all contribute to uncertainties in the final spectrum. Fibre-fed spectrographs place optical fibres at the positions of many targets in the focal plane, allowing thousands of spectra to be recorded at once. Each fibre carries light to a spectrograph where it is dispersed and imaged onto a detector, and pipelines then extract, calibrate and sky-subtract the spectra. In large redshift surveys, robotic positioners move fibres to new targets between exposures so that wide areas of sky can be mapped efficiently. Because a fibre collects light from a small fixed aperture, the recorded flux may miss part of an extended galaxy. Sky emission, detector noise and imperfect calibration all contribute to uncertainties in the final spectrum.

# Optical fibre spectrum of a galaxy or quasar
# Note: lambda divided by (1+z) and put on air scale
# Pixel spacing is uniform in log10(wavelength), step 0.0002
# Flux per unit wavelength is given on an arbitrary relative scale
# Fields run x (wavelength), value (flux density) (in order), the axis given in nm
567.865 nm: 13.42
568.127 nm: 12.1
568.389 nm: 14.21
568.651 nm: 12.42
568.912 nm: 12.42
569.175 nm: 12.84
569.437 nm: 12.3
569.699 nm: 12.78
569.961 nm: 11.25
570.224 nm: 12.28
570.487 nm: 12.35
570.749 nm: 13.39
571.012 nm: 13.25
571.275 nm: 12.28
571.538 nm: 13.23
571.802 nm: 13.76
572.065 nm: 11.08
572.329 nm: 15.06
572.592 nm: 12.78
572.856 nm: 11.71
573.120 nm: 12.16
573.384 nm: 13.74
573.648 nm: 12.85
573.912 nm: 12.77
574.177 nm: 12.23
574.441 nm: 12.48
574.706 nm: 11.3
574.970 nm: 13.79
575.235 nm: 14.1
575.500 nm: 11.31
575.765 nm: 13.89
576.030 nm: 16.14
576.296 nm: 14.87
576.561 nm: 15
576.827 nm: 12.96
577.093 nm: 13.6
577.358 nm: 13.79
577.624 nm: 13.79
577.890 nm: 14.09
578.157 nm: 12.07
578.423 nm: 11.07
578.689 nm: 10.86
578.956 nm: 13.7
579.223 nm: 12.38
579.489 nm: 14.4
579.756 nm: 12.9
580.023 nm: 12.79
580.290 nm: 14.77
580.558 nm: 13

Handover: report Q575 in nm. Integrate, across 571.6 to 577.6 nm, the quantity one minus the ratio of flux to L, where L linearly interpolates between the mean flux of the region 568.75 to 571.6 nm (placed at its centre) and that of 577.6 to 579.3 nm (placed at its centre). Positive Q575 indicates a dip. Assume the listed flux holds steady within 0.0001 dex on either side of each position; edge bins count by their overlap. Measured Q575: -0.35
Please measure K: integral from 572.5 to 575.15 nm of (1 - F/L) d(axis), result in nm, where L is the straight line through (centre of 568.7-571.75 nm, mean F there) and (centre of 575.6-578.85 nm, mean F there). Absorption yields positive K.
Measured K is 0.092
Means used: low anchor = 12.6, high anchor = 13.5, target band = 12.6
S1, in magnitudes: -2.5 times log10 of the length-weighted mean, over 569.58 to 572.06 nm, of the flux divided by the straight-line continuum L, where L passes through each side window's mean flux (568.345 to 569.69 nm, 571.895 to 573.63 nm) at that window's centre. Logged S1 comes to 0.01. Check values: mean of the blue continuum 12.7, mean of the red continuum 12.8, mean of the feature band 12.6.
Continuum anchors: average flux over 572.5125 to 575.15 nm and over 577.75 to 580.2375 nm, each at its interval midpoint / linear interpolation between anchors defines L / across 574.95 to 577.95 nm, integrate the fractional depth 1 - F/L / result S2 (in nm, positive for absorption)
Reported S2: -0.30 nm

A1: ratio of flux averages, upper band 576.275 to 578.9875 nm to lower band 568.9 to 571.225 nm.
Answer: 1.1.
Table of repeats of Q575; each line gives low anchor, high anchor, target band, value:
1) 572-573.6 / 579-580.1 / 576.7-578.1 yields -0.052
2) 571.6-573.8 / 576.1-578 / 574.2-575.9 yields 0.096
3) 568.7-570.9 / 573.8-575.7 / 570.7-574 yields -0.100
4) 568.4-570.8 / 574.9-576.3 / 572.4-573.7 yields 0.057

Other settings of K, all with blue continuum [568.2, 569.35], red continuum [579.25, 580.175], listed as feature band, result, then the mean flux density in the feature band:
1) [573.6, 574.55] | 0.04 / 12.6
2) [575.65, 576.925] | -0.14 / 14.6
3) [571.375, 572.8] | -0.01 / 13.1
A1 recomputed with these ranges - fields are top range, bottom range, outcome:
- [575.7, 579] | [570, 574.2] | 1.06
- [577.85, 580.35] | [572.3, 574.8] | 1.01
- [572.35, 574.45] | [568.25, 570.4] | 1.01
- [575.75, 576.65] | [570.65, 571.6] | 1.16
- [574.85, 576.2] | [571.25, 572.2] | 1.10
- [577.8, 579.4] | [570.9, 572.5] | 0.94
